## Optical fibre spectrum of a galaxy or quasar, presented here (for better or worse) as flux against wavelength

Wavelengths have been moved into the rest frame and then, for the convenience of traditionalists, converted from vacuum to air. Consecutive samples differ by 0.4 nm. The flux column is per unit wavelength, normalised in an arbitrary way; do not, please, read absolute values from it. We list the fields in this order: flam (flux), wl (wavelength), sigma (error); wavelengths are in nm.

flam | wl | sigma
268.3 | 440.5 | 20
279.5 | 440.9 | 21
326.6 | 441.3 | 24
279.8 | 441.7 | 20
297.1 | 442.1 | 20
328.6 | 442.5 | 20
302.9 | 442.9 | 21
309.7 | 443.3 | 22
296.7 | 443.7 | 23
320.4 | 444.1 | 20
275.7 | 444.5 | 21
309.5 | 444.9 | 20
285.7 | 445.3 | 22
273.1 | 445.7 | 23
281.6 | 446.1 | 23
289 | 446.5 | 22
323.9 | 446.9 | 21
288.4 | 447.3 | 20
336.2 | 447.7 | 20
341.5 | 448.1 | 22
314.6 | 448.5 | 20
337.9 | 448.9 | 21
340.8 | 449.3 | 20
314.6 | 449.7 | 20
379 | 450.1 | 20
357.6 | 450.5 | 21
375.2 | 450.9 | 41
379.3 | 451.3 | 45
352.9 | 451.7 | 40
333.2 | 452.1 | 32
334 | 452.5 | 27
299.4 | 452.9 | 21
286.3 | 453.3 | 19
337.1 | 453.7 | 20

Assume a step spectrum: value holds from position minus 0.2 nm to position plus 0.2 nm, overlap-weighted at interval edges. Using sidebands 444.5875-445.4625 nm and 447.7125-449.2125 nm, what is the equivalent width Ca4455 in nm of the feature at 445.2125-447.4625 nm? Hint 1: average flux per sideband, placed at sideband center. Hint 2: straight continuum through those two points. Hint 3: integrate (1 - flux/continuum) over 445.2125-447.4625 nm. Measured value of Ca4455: 0.14 nm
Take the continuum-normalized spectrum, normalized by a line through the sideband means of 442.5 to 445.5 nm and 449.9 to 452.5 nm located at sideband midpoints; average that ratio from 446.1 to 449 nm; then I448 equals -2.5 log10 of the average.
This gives 0.05 mag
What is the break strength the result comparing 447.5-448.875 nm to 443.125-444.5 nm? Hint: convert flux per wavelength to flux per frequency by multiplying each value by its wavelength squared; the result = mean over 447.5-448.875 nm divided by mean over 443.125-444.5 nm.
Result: 1.1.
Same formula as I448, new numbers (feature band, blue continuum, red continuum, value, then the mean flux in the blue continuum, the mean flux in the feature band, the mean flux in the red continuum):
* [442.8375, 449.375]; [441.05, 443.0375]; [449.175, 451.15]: 0.08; 306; 307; 355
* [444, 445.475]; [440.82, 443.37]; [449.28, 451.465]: 0.09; 304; 296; 359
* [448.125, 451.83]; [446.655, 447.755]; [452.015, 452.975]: -0.10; 312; 350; 324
